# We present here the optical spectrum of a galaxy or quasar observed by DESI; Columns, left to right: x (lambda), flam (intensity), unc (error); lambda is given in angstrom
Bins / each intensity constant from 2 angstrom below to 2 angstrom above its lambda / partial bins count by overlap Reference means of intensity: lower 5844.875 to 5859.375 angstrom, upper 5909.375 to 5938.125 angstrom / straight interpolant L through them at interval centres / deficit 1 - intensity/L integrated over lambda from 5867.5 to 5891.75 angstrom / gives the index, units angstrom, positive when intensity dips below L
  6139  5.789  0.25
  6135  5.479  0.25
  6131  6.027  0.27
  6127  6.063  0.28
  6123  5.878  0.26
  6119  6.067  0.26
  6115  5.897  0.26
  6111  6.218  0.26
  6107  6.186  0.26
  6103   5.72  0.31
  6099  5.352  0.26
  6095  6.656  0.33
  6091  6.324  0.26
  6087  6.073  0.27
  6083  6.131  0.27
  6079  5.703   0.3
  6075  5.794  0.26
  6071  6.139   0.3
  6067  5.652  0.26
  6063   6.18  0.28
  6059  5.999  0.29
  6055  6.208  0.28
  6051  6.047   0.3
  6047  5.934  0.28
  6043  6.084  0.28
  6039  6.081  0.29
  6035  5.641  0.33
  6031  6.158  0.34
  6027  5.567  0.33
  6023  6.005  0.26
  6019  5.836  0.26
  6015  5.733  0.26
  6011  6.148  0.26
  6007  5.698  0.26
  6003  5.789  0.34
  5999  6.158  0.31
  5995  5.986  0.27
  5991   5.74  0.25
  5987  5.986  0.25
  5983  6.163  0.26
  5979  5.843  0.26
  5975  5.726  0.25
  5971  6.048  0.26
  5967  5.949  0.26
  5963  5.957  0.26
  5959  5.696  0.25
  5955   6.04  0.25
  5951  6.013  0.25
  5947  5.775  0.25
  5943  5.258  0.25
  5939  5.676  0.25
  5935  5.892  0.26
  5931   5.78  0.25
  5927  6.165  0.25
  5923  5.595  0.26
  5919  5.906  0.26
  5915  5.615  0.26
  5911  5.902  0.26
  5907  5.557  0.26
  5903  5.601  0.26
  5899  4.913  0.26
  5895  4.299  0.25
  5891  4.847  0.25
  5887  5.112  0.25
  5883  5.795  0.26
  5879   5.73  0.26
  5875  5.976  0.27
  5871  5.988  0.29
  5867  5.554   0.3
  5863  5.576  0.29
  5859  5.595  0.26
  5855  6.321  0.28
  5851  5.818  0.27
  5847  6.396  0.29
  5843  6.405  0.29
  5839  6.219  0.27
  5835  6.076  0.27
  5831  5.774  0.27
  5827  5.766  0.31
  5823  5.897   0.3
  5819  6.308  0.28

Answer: 1.5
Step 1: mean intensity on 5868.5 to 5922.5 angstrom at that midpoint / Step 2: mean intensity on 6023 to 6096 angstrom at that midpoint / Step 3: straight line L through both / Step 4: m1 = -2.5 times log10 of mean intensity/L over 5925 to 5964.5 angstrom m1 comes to -0.034 mag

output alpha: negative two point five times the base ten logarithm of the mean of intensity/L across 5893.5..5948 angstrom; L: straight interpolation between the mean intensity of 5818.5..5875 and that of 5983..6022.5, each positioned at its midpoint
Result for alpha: 0.07 mag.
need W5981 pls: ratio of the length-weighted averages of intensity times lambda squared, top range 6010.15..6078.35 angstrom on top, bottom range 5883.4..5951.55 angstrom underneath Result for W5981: 1.12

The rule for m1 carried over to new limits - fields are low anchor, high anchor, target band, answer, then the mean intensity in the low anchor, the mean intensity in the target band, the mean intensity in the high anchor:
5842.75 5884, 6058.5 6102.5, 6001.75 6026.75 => 0.021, 5.91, 5.85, 5.99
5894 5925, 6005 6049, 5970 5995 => -0.035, 5.46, 5.92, 5.9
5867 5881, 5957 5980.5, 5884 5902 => 0.194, 5.85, 4.89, 5.87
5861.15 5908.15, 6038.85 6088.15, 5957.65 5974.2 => -0.043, 5.41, 5.91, 6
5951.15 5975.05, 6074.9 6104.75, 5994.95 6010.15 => 0.005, 5.93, 5.92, 5.98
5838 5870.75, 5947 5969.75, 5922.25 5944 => 0.033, 5.98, 5.76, 5.92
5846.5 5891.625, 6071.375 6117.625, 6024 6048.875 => 0.004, 5.73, 5.91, 6.01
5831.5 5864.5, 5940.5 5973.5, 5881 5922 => 0.112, 6.05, 5.36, 5.84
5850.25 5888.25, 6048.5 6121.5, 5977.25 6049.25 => 0.002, 5.76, 5.92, 6.02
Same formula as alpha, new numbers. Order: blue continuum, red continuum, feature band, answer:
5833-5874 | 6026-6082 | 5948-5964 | 0.01 mag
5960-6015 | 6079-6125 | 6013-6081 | 0.01 mag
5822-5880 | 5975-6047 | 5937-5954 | 0.04 mag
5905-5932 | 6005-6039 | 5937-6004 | -0.01 mag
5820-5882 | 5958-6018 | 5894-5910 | 0.14 mag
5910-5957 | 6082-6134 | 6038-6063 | -0.02 mag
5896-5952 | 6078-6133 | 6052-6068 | -0.02 mag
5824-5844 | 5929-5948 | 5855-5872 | 0.03 mag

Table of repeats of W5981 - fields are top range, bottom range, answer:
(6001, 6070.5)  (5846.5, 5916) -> 1.12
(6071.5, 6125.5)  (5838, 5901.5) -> 1.15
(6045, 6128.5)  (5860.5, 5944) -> 1.15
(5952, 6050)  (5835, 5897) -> 1.08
